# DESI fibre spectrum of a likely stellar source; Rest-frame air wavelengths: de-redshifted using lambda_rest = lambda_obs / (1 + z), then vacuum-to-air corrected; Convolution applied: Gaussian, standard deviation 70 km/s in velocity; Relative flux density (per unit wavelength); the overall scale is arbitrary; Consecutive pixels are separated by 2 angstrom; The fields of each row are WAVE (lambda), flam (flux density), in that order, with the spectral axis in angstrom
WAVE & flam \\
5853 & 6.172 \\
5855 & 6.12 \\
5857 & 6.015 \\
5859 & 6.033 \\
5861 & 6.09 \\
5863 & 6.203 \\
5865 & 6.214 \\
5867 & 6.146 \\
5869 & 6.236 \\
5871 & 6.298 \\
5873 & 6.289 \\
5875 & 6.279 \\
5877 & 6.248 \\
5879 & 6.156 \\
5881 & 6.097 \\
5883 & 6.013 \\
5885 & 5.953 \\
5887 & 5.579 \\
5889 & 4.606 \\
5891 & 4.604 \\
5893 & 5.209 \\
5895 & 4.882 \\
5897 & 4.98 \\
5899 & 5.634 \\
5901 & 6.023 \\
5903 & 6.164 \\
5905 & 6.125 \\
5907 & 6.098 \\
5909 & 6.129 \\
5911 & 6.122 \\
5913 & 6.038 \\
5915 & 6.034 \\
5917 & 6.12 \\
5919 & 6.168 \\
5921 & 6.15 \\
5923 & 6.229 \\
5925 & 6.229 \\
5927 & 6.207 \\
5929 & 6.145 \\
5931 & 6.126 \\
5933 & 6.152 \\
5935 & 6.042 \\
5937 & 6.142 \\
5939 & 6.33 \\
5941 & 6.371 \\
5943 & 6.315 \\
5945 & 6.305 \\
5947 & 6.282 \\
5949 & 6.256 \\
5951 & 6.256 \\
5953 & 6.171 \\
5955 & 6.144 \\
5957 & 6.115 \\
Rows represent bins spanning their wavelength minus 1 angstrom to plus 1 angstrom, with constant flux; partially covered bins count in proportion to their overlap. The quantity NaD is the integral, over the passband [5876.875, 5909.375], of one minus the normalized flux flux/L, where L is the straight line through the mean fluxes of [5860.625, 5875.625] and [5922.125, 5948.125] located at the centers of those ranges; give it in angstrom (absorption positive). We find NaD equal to 3.0 angstrom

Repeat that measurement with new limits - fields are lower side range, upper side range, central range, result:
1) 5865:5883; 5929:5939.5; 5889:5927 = 2.3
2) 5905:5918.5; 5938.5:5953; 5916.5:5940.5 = 0.1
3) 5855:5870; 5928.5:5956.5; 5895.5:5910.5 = 0.8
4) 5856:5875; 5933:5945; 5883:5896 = 2.1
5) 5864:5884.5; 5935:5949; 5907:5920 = 0.3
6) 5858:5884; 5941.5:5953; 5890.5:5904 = 1.8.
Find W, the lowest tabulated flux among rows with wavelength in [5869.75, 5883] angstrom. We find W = 6.013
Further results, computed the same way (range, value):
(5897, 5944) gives 4.98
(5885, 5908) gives 4.604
